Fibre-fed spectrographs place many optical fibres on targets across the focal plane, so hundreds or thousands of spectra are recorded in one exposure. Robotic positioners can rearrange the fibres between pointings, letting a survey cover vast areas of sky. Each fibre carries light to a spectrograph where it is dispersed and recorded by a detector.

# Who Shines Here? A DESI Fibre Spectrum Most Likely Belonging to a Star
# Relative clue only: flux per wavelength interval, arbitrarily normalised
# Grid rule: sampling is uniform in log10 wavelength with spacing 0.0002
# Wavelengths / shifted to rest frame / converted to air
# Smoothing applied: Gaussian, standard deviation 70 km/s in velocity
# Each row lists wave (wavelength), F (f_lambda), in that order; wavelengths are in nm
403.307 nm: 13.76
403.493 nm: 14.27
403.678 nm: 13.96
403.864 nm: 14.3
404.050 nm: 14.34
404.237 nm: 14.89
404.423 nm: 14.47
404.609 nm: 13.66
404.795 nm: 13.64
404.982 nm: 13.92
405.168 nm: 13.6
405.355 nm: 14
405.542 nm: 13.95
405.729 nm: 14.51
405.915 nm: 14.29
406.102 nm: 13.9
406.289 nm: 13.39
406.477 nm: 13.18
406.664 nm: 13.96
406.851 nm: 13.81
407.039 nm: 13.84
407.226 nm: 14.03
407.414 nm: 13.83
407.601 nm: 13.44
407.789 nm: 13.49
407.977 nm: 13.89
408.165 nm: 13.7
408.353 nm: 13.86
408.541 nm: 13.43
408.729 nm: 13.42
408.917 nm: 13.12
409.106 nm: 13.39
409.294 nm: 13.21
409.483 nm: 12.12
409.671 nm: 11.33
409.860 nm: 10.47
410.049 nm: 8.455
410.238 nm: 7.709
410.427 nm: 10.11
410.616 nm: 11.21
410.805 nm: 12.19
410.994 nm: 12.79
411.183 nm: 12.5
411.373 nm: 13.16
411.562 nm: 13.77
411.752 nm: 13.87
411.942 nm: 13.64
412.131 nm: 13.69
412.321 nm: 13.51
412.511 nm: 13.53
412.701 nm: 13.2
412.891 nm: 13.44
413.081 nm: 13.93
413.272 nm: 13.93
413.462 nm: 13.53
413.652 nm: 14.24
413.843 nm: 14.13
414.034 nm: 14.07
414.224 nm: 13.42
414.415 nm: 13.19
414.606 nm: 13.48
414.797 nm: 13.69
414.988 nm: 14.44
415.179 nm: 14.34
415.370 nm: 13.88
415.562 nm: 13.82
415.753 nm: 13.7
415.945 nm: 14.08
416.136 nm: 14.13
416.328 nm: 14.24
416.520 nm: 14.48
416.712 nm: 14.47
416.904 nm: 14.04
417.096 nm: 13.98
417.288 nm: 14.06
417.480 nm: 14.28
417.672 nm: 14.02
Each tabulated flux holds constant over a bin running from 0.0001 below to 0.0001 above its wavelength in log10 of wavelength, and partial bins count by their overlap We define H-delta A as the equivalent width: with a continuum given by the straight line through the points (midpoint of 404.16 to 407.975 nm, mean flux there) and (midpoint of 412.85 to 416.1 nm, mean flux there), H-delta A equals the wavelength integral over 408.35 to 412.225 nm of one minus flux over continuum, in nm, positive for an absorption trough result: 0.46 nm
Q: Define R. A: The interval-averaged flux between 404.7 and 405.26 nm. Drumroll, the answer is 13.7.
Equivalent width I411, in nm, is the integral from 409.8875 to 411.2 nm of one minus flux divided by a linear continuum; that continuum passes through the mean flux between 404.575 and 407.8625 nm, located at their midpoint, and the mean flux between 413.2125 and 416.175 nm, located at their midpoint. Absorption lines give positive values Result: 0.31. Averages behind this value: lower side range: 13.8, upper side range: 13.9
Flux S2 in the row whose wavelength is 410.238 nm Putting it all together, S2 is 7.709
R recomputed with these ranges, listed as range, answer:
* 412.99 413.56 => 13.8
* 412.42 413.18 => 13.5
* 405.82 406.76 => 13.8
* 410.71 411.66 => 12.9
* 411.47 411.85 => 13.8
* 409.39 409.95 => 11.3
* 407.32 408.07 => 13.7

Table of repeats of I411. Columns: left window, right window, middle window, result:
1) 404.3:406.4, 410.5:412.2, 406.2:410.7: 0.284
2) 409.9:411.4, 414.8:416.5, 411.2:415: -0.377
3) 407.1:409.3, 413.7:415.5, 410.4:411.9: 0.122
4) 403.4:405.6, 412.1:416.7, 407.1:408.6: 0.031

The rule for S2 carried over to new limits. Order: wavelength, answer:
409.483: 12.12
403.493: 14.27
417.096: 13.98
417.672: 14.02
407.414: 13.83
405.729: 14.51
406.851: 13.81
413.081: 13.93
